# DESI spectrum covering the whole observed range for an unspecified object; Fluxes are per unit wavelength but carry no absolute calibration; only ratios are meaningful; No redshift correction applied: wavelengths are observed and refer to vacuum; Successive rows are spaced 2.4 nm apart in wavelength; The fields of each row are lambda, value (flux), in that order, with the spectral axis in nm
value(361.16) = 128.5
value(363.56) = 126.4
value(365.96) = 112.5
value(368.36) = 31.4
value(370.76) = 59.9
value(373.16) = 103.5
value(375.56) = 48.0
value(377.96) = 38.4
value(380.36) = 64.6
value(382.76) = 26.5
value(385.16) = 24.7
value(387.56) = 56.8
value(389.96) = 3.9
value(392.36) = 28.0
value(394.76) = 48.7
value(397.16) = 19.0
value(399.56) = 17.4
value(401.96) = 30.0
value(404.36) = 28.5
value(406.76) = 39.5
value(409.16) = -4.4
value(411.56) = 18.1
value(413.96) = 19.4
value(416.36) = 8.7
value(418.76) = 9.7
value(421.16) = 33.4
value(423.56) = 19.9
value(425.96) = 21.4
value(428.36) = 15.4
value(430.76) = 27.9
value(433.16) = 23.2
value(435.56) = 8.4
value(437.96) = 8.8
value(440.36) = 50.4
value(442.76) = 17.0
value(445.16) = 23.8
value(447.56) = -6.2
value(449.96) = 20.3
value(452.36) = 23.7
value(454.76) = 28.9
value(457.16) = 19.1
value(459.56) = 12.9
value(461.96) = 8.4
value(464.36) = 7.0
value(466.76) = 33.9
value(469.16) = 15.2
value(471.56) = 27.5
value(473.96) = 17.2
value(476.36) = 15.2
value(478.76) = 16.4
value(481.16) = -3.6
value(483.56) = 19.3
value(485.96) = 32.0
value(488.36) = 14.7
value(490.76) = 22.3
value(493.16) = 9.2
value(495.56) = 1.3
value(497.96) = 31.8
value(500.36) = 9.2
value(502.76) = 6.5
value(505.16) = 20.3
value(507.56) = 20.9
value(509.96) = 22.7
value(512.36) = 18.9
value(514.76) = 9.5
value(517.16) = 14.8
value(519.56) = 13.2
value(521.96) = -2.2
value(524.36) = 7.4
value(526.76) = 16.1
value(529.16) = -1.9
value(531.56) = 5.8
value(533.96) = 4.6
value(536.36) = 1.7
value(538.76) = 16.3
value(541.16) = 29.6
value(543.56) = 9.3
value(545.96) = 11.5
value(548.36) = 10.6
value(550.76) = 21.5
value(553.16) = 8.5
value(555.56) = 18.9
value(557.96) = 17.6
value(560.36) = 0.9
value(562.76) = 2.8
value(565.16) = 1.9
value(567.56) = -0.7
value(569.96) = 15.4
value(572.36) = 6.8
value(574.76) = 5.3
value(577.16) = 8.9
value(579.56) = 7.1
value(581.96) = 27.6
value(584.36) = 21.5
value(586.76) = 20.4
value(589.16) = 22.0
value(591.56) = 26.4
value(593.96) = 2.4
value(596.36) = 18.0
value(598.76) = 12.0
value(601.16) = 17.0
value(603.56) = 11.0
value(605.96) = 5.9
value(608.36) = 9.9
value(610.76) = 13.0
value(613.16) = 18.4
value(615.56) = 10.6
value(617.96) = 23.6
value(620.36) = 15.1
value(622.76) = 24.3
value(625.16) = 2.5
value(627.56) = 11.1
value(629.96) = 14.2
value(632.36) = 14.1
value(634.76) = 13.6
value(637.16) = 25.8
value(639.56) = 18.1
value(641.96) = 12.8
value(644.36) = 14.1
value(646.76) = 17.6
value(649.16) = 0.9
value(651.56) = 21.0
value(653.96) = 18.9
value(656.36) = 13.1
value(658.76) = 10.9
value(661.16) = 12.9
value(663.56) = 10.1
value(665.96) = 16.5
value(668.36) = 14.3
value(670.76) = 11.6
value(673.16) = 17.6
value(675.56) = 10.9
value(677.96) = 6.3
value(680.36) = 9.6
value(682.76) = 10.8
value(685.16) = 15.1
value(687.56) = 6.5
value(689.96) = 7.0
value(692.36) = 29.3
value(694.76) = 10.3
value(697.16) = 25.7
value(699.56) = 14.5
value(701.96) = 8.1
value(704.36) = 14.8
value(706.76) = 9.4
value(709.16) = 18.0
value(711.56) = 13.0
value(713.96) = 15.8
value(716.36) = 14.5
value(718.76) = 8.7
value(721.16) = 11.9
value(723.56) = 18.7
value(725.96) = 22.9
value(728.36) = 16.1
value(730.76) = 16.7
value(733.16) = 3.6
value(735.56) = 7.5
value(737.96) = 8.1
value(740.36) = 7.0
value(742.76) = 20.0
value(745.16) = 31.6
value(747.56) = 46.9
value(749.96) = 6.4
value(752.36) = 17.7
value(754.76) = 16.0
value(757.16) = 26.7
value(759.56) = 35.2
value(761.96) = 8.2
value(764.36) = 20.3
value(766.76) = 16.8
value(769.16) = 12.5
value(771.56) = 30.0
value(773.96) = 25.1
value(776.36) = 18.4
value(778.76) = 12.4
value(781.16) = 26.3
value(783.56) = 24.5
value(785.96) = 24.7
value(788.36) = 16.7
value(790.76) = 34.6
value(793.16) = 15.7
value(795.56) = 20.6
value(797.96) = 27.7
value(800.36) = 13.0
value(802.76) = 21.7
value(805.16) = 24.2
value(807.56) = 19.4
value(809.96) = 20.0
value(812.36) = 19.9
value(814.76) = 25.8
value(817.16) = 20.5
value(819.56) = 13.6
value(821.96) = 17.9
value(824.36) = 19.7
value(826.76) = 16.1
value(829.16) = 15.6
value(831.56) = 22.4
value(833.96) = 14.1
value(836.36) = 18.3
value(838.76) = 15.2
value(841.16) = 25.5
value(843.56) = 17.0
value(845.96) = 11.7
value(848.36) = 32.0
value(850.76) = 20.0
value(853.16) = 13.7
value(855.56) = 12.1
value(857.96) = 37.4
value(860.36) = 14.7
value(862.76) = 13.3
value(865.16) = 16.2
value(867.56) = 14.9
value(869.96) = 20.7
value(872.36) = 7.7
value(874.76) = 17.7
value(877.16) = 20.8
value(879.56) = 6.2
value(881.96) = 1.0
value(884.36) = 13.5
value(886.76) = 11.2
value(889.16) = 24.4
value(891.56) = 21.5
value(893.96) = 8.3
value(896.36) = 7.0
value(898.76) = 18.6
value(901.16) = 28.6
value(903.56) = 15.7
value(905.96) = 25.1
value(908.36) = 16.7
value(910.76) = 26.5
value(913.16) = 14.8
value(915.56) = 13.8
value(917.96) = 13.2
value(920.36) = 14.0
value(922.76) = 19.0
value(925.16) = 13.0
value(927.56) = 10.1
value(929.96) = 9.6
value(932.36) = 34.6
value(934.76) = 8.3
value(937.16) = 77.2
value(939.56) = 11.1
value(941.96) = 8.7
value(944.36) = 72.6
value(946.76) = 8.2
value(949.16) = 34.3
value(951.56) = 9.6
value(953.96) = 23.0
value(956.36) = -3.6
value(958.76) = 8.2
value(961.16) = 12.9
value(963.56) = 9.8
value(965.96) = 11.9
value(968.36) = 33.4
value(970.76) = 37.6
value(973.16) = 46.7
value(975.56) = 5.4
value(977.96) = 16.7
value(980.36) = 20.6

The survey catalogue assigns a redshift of 0.711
